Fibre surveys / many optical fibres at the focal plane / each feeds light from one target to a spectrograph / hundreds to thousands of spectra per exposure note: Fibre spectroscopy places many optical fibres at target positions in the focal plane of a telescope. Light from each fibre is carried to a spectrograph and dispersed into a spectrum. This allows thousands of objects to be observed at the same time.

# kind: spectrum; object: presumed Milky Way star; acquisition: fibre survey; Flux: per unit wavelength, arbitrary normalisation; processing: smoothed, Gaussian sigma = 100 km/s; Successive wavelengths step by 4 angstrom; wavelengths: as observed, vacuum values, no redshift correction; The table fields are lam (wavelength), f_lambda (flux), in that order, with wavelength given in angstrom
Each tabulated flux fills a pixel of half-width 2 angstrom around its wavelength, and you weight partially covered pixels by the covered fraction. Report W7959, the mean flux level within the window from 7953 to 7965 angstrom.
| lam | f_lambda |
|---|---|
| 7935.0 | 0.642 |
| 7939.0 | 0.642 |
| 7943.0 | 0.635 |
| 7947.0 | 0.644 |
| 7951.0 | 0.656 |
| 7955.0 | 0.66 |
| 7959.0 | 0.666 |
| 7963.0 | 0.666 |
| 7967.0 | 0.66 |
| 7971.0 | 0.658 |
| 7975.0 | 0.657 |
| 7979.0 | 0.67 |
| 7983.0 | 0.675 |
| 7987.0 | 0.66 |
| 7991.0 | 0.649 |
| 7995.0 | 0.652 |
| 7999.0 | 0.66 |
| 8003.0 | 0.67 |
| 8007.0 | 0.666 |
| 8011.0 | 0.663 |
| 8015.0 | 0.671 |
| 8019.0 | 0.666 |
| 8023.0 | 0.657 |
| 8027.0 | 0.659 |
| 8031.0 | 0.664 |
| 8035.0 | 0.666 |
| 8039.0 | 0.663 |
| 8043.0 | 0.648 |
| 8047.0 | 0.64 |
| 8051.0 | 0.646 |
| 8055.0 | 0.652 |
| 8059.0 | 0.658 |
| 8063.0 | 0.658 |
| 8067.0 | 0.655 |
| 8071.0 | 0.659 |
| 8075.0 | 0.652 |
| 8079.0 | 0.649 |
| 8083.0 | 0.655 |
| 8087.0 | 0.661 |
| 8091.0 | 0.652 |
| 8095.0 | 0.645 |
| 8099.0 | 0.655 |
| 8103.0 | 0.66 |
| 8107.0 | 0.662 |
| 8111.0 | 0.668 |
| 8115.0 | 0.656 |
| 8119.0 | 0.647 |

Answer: 0.664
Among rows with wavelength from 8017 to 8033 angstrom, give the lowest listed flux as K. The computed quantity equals 0.657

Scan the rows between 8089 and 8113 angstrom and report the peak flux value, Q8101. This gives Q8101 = 0.668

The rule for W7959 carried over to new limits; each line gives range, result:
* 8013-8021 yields 0.669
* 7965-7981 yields 0.661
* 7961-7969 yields 0.663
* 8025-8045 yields 0.66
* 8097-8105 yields 0.657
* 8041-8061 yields 0.649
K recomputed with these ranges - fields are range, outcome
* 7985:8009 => 0.649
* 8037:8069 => 0.64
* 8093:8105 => 0.645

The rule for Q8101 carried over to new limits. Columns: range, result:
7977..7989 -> 0.675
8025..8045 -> 0.666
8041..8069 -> 0.658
